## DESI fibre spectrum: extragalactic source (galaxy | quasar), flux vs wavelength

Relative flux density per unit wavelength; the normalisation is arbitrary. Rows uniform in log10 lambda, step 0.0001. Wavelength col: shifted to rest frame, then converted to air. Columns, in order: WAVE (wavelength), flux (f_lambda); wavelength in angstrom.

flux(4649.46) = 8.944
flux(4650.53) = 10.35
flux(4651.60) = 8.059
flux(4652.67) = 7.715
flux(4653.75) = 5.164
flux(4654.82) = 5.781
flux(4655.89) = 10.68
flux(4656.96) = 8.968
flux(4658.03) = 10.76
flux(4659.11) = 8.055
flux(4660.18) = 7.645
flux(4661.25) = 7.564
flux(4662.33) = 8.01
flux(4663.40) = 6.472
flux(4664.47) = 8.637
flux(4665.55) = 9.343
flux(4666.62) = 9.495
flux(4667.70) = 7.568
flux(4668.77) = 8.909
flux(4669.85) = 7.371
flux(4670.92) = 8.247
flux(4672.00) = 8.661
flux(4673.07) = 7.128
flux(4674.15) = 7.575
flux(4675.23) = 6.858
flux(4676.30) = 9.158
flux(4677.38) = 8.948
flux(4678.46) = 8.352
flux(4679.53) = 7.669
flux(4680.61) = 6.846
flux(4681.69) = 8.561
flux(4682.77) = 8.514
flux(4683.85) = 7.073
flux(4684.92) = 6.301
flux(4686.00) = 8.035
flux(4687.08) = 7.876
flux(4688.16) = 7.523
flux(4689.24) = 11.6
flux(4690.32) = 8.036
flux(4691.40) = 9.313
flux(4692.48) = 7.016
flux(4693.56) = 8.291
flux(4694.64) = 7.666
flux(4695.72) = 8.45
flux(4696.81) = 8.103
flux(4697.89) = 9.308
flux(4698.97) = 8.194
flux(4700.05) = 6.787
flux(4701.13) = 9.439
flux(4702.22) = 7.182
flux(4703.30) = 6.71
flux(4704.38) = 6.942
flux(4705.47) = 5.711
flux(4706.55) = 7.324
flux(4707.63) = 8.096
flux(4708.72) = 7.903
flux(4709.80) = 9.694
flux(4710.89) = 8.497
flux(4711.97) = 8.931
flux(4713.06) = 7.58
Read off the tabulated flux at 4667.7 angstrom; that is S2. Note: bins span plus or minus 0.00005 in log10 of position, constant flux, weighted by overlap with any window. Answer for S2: 7.568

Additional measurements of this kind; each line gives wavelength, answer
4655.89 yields 10.68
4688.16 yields 7.523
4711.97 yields 8.931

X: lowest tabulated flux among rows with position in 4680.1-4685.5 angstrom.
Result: 6.301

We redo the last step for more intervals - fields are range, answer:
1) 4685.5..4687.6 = 7.876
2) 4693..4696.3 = 7.666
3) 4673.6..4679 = 6.858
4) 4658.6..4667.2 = 6.472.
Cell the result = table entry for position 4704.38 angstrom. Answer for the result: 6.942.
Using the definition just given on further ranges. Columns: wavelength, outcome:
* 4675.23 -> 6.858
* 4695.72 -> 8.45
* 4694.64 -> 7.666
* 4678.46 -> 8.352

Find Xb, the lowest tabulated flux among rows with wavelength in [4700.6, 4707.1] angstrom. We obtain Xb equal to 5.711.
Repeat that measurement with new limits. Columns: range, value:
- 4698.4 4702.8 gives 6.787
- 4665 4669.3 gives 7.568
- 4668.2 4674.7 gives 7.128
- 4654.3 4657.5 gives 5.781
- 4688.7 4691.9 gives 8.036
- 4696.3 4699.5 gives 8.103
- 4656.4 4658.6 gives 8.968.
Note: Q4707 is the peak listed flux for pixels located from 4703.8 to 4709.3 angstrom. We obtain 8.096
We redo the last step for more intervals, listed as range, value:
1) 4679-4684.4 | 8.561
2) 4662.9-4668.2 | 9.495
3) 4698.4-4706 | 9.439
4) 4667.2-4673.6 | 8.909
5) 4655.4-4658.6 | 10.76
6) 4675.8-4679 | 9.158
